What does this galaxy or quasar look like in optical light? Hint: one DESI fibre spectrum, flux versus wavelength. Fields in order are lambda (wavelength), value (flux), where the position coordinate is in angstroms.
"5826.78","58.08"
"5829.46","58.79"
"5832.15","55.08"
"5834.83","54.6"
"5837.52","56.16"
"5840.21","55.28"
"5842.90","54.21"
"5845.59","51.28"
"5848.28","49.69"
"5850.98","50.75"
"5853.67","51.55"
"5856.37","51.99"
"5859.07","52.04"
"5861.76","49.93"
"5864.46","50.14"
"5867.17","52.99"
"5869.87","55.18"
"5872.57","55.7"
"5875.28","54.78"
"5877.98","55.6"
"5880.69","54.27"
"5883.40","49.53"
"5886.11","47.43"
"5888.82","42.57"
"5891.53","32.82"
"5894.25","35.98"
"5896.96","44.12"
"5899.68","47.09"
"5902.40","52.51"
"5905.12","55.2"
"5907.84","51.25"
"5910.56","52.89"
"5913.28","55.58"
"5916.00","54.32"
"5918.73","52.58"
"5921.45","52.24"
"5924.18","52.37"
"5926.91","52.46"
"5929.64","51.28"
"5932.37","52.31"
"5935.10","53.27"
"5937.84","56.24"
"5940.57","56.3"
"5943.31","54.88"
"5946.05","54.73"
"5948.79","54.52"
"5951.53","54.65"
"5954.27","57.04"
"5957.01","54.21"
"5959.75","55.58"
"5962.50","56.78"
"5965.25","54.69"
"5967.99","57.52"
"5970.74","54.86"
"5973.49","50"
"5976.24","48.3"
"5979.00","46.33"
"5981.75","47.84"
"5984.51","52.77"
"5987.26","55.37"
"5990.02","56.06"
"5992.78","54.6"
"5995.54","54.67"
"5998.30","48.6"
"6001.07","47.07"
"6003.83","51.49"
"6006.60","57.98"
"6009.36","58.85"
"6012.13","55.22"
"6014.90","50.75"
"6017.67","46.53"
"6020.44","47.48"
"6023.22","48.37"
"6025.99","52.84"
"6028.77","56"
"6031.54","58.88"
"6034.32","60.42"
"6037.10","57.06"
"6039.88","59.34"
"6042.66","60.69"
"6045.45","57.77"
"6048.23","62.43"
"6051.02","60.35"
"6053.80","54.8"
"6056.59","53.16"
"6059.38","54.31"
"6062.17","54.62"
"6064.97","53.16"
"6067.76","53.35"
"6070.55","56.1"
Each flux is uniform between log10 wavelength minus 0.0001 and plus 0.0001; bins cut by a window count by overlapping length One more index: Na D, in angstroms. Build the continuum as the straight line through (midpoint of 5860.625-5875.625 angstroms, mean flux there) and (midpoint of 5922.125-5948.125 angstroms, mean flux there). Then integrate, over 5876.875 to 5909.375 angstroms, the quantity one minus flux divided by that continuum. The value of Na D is 3.6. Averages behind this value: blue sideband 53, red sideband 53.7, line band 47.3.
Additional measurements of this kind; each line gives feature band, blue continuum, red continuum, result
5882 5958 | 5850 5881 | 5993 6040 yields 2.91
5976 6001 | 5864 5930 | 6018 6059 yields 1.19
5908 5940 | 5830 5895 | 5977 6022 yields -1.13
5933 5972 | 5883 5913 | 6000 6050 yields -3.90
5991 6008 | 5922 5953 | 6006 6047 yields 0.71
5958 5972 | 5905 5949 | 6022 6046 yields -0.28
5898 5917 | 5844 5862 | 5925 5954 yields 0.19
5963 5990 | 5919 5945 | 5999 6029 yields 0.12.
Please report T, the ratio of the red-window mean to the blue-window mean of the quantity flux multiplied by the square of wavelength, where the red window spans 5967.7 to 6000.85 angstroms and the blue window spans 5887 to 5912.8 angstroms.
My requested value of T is 1.1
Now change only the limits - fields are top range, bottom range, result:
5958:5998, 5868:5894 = 1.12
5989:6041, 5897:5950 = 1.05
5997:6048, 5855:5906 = 1.16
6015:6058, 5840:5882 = 1.12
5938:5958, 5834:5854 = 1.08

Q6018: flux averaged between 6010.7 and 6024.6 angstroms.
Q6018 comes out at 49.7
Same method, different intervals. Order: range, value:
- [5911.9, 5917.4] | 54.9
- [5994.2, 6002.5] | 50.1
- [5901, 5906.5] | 53.8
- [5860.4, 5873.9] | 52.8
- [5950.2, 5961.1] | 55.4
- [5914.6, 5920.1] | 53.5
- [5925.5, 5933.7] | 52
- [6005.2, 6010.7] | 58.4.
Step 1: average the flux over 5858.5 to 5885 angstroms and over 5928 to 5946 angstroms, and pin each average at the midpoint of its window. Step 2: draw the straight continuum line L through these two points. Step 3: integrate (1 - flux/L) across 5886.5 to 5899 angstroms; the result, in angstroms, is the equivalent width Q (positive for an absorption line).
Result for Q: 3.13 angstroms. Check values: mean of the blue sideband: 53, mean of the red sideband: 54.1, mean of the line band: 40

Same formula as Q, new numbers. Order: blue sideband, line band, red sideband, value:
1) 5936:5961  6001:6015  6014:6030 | -0.9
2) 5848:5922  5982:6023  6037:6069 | 1.8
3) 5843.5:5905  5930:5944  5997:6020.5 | -1.0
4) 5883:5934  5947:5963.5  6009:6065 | -1.3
